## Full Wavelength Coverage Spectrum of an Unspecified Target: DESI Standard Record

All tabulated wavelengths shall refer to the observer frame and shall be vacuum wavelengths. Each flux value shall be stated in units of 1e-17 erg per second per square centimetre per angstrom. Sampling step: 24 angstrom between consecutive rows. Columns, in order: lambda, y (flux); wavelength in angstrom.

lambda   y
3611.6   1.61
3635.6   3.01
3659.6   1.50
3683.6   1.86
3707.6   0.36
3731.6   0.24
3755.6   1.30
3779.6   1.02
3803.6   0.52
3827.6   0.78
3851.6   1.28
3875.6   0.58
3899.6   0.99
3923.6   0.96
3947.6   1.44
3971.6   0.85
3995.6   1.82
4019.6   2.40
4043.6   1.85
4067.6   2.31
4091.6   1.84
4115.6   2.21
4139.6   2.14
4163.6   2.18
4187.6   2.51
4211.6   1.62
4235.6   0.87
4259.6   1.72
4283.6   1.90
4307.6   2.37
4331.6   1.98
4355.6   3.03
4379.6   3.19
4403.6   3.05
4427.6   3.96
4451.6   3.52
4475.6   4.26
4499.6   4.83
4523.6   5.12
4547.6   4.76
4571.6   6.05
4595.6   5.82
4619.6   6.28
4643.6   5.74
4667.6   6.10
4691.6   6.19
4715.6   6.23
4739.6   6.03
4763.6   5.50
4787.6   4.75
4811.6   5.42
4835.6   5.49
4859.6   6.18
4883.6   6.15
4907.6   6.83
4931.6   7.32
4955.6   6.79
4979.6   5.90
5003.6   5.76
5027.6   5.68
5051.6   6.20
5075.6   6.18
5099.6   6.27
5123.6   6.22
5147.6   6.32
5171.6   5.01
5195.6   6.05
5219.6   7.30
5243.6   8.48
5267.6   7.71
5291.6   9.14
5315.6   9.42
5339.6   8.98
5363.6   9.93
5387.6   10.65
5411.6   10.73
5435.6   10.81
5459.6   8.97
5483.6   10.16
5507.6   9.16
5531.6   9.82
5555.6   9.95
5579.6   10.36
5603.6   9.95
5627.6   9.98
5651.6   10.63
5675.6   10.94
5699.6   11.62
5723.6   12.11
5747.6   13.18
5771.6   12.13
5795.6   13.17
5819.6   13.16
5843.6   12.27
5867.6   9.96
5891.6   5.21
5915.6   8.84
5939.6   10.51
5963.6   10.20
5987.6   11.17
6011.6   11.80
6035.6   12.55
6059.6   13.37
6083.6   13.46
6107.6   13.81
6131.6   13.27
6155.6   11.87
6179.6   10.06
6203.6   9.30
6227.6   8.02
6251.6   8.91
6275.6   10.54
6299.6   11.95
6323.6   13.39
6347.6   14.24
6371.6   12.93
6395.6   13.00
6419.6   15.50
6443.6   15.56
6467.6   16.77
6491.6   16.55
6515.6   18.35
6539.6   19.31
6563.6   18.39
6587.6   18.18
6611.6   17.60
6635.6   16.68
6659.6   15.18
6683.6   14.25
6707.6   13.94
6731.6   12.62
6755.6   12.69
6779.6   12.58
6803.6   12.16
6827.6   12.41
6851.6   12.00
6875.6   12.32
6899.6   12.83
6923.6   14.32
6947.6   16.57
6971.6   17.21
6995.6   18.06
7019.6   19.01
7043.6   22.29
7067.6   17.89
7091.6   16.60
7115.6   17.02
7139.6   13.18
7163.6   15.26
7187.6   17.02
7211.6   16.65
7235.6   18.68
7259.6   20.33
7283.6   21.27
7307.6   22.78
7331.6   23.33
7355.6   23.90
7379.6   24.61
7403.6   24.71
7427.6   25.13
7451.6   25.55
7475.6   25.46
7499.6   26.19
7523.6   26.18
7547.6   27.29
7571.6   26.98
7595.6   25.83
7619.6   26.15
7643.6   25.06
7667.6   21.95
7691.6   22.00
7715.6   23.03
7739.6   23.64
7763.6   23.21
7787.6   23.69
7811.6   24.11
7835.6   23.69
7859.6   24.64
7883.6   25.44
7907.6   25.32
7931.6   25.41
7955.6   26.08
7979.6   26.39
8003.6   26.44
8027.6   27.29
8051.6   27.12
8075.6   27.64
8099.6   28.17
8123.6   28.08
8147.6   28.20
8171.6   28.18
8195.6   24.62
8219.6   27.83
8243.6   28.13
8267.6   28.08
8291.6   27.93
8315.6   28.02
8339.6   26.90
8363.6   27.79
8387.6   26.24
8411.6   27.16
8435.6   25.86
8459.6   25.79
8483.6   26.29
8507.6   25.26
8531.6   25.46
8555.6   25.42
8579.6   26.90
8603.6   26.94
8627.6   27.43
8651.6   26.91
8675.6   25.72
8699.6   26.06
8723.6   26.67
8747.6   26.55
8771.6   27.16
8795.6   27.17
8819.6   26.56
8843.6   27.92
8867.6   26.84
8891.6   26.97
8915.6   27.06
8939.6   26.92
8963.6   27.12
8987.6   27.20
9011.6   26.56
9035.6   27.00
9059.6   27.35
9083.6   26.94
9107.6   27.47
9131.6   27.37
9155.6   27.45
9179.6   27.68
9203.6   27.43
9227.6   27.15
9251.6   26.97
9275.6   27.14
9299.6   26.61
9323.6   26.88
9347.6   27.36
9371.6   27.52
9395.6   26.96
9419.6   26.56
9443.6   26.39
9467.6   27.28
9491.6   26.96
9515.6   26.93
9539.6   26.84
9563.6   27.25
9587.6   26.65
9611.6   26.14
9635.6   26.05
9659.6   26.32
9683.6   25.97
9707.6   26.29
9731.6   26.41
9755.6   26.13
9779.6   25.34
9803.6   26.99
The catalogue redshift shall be 0.000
